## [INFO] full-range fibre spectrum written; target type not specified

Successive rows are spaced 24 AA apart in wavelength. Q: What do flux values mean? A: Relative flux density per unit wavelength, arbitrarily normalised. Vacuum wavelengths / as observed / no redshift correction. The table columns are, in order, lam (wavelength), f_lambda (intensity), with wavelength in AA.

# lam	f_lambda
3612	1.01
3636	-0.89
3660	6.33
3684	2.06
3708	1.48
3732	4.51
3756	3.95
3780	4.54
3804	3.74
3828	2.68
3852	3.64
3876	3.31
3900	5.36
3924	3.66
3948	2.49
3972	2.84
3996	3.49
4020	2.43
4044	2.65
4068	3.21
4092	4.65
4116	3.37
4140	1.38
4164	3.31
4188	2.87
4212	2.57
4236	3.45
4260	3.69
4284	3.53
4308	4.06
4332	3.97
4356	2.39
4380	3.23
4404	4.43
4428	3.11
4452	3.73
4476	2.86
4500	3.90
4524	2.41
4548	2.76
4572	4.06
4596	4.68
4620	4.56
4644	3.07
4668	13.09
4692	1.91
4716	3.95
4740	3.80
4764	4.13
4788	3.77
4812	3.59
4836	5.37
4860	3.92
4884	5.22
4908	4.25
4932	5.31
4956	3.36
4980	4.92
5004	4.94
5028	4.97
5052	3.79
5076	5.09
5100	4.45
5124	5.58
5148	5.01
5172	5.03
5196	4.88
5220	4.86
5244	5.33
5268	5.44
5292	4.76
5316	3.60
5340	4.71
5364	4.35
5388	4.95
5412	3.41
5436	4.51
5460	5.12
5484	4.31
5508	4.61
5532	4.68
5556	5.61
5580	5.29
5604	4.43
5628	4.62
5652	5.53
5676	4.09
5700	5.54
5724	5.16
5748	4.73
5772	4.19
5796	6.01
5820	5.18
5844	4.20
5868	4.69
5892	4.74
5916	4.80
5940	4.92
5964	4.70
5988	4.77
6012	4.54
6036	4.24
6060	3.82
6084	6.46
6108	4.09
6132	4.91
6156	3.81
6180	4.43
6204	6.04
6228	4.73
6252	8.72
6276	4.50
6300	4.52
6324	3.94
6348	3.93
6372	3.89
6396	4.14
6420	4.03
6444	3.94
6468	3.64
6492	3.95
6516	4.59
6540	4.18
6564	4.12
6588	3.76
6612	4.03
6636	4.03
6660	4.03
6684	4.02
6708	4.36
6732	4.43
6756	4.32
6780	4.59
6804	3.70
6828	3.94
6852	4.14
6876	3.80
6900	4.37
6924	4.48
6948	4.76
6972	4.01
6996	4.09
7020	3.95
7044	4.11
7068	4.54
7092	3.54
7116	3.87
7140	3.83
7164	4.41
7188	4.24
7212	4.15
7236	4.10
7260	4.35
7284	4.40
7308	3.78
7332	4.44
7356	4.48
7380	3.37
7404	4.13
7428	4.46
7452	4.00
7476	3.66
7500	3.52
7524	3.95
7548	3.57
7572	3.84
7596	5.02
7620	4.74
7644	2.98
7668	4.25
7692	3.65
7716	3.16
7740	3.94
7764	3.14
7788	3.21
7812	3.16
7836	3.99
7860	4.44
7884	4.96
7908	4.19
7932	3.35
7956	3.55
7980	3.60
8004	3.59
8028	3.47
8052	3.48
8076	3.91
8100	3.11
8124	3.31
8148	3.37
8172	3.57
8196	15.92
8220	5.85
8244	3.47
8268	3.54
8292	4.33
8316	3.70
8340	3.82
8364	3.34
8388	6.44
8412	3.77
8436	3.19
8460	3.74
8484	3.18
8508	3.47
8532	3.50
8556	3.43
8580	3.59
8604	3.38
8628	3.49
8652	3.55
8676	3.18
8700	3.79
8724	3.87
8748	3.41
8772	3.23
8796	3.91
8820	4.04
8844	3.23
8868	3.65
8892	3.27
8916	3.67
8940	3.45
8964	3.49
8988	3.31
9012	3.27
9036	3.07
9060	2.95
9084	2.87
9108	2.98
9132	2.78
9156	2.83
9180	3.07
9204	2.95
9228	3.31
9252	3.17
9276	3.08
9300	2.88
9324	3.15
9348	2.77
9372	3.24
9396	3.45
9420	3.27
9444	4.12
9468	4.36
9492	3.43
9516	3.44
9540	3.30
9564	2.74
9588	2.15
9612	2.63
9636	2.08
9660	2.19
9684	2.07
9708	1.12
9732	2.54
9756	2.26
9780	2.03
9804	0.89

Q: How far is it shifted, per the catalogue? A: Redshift 0.25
